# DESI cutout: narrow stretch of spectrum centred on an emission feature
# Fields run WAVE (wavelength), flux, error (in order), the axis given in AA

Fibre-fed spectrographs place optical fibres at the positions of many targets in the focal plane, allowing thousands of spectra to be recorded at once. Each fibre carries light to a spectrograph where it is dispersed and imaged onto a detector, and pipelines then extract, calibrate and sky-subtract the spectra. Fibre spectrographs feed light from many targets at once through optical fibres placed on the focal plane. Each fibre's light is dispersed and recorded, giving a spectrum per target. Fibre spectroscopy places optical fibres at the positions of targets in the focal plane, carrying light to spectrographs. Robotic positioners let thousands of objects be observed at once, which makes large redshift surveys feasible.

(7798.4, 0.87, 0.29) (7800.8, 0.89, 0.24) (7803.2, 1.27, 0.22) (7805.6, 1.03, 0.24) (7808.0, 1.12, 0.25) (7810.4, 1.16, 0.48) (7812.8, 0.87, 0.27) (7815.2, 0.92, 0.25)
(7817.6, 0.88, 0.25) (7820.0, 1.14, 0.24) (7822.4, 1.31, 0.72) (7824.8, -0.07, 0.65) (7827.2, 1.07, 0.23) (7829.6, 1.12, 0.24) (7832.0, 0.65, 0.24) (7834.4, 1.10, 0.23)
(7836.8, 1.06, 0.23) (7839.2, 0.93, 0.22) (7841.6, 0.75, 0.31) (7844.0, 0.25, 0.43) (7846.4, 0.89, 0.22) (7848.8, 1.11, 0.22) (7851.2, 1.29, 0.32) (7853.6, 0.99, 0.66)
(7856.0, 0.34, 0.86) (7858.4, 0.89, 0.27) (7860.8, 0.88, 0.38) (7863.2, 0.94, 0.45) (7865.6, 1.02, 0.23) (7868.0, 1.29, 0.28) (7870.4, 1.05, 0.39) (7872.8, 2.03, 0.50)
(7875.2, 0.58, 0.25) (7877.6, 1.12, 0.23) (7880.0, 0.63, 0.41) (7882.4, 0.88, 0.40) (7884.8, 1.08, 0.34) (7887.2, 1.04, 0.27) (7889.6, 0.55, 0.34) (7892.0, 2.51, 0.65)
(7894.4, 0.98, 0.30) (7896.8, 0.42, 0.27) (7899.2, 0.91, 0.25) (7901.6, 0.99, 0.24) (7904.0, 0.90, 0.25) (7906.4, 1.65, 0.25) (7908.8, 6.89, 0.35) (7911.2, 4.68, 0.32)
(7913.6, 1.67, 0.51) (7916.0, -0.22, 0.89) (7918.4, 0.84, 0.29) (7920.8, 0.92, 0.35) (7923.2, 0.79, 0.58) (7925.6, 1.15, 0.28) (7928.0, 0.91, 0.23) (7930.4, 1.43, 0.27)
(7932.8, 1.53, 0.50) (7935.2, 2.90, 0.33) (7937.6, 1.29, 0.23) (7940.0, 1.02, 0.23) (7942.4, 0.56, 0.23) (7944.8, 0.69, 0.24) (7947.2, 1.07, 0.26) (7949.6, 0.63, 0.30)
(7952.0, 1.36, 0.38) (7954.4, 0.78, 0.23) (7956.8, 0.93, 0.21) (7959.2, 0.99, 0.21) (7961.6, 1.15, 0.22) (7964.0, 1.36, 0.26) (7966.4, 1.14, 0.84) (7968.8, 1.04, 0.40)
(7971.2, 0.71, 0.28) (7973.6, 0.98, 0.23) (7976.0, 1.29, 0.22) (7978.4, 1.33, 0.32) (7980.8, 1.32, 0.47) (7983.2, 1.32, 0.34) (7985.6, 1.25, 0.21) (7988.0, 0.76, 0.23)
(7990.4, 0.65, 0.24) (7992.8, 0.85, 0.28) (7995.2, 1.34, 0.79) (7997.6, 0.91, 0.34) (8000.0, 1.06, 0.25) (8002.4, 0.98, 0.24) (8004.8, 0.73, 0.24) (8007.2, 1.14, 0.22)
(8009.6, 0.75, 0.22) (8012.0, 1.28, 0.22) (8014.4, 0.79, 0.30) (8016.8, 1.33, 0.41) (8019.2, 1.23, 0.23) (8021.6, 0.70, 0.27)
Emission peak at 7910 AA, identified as H-alpha 6563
